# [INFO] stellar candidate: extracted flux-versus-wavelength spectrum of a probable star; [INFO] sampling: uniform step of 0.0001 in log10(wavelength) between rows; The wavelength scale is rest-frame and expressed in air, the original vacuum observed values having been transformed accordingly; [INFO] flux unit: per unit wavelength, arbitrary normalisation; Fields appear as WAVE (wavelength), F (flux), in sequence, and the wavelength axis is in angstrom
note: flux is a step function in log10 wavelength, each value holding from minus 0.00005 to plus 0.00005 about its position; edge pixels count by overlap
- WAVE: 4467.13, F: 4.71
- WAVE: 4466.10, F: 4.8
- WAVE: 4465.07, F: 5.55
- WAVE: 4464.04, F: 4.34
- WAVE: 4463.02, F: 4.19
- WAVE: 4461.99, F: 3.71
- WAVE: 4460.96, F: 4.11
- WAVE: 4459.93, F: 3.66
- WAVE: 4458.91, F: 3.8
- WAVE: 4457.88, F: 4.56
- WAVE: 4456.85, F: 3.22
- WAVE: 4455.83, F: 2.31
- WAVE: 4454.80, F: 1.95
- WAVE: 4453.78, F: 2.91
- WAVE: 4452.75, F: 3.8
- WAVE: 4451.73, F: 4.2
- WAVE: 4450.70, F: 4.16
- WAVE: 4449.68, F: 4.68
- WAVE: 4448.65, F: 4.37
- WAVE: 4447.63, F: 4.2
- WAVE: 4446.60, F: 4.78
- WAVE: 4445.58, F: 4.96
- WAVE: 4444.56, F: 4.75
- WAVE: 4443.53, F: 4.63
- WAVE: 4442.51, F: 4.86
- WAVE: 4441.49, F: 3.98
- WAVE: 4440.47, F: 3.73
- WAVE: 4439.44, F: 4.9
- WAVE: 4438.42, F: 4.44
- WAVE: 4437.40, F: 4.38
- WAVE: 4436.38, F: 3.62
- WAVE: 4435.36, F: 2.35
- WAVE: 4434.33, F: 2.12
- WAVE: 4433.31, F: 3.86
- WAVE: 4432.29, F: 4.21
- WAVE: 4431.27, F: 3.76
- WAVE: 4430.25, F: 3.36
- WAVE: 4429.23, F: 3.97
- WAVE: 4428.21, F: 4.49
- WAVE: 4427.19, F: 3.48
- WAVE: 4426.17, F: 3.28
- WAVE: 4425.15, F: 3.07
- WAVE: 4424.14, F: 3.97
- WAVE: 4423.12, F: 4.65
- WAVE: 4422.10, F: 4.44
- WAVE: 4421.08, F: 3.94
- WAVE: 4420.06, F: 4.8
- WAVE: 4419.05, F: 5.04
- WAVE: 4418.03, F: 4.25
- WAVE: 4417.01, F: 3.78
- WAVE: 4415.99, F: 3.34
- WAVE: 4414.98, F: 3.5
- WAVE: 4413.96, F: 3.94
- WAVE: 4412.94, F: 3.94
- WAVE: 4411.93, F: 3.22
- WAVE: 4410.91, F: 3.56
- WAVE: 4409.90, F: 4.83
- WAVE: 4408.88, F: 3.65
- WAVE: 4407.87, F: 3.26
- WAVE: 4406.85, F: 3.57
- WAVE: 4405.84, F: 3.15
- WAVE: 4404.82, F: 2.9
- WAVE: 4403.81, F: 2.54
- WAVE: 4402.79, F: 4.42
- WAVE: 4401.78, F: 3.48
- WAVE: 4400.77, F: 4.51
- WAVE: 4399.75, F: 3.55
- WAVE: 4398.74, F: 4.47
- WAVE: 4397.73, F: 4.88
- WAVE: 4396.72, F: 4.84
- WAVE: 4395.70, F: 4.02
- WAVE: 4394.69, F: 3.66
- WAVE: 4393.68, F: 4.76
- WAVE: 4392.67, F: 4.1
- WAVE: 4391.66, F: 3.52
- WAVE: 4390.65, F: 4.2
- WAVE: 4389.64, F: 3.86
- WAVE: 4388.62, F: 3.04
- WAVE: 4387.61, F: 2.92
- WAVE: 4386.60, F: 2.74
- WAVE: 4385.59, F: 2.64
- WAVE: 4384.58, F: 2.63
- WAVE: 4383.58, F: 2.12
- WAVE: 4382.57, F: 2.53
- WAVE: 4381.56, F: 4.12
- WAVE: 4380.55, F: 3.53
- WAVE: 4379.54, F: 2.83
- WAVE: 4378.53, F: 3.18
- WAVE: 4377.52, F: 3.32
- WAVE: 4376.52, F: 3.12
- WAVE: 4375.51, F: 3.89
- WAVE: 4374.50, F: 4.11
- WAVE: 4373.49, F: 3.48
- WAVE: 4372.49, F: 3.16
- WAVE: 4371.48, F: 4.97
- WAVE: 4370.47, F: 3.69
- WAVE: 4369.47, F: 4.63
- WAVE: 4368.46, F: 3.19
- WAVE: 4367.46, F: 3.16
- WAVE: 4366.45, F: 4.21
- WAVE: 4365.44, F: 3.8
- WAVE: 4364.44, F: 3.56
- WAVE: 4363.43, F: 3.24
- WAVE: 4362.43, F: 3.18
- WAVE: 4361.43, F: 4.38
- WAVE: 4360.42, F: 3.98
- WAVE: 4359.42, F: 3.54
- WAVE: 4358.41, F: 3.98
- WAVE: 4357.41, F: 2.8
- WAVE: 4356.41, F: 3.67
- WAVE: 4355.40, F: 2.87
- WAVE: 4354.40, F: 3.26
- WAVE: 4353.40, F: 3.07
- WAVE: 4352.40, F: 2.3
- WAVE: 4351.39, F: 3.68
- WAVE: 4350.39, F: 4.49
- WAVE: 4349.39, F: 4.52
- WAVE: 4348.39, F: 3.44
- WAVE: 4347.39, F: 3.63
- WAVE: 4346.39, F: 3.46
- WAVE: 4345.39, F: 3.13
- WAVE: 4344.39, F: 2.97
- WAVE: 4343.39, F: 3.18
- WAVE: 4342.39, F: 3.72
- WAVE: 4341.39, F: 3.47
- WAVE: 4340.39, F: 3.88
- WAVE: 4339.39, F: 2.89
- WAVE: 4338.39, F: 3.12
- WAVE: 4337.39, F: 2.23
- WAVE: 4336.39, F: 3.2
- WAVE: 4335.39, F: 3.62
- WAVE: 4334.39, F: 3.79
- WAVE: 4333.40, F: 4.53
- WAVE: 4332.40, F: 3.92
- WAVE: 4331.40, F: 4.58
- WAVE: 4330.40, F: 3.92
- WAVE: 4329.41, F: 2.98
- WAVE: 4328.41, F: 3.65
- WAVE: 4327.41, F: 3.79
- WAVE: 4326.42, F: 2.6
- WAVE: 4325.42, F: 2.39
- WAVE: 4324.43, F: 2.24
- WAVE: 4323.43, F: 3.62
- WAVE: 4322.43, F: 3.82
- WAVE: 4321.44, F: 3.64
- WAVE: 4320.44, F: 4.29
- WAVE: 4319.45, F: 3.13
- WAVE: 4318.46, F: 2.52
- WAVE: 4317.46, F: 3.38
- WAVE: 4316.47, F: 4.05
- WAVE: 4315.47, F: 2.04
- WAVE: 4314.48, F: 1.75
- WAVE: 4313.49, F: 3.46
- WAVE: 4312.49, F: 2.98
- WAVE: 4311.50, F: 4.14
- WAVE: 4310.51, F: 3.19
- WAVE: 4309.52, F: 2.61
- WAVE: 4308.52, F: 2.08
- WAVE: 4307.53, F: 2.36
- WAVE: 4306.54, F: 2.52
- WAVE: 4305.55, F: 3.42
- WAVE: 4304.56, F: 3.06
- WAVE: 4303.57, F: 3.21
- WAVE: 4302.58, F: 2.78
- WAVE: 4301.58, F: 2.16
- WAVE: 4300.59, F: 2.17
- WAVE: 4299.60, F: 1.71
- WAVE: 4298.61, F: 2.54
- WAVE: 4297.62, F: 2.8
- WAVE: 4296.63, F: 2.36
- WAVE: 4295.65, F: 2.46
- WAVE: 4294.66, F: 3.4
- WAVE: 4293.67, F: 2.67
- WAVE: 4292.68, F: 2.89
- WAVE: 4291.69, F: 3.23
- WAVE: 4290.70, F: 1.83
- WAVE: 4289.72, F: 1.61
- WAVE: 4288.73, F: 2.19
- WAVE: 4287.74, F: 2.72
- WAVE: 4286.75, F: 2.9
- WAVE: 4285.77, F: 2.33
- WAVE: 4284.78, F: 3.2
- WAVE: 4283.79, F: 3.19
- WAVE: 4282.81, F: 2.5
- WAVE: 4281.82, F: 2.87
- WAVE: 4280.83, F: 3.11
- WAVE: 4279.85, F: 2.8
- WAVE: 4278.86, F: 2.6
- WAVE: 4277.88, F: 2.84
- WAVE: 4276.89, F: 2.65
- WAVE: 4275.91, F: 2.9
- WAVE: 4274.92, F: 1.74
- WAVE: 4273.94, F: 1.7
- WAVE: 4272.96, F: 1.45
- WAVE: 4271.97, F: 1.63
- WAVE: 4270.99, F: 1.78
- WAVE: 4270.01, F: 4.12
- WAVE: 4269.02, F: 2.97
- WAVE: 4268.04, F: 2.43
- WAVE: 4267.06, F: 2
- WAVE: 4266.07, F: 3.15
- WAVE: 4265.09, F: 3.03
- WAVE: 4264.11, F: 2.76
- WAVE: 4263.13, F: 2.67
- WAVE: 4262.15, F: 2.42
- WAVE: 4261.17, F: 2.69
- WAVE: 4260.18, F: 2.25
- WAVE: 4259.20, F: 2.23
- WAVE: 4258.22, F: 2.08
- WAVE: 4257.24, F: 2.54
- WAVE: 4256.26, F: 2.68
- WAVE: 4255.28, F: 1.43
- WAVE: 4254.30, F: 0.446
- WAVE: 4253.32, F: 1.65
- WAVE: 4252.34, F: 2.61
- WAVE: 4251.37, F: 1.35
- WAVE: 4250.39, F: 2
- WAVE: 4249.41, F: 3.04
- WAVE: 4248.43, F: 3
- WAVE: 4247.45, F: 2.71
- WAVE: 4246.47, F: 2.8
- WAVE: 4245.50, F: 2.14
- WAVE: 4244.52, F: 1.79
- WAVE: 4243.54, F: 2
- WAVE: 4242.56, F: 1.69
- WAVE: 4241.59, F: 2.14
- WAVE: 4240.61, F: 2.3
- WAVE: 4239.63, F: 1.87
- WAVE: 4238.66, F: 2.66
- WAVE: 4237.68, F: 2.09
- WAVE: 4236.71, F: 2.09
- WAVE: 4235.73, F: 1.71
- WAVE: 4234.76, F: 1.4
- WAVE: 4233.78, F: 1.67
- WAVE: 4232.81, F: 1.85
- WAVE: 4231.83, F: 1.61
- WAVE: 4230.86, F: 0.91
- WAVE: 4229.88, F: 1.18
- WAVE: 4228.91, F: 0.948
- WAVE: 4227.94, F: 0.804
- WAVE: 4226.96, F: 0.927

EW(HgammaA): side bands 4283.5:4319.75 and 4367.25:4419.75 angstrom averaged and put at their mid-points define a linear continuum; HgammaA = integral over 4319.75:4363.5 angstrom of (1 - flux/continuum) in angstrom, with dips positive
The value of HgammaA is -4.81 angstrom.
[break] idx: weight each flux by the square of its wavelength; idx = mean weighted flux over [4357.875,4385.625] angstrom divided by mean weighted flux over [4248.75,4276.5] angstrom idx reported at 1.62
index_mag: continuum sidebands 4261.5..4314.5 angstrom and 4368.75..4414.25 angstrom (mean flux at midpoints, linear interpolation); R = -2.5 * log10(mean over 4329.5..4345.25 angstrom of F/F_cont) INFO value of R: -0.13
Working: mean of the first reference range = 2.64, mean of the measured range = 3.51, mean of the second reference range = 3.63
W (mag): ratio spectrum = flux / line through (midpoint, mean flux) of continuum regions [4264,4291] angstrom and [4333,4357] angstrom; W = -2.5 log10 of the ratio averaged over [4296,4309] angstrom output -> 0.125 mag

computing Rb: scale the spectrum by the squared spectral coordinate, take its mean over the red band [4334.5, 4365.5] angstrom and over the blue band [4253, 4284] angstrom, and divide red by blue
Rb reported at 1.5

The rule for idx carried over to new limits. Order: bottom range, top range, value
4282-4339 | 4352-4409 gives 1.23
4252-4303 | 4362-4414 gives 1.55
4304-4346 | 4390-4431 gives 1.26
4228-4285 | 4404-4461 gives 1.88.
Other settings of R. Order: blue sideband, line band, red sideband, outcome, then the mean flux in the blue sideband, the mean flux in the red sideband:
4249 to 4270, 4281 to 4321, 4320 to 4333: 0.11 mag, 2.34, 3.5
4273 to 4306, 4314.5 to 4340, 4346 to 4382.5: -0.08 mag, 2.61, 3.58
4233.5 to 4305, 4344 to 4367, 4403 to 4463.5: -0.12 mag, 2.39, 3.85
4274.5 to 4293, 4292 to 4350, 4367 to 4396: -0.06 mag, 2.64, 3.48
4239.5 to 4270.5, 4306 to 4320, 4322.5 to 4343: 0.10 mag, 2.35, 3.41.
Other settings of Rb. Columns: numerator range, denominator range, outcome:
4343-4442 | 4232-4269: 1.78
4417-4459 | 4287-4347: 1.38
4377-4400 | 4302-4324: 1.19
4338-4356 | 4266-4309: 1.36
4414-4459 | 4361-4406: 1.12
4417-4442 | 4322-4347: 1.21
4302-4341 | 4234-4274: 1.48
